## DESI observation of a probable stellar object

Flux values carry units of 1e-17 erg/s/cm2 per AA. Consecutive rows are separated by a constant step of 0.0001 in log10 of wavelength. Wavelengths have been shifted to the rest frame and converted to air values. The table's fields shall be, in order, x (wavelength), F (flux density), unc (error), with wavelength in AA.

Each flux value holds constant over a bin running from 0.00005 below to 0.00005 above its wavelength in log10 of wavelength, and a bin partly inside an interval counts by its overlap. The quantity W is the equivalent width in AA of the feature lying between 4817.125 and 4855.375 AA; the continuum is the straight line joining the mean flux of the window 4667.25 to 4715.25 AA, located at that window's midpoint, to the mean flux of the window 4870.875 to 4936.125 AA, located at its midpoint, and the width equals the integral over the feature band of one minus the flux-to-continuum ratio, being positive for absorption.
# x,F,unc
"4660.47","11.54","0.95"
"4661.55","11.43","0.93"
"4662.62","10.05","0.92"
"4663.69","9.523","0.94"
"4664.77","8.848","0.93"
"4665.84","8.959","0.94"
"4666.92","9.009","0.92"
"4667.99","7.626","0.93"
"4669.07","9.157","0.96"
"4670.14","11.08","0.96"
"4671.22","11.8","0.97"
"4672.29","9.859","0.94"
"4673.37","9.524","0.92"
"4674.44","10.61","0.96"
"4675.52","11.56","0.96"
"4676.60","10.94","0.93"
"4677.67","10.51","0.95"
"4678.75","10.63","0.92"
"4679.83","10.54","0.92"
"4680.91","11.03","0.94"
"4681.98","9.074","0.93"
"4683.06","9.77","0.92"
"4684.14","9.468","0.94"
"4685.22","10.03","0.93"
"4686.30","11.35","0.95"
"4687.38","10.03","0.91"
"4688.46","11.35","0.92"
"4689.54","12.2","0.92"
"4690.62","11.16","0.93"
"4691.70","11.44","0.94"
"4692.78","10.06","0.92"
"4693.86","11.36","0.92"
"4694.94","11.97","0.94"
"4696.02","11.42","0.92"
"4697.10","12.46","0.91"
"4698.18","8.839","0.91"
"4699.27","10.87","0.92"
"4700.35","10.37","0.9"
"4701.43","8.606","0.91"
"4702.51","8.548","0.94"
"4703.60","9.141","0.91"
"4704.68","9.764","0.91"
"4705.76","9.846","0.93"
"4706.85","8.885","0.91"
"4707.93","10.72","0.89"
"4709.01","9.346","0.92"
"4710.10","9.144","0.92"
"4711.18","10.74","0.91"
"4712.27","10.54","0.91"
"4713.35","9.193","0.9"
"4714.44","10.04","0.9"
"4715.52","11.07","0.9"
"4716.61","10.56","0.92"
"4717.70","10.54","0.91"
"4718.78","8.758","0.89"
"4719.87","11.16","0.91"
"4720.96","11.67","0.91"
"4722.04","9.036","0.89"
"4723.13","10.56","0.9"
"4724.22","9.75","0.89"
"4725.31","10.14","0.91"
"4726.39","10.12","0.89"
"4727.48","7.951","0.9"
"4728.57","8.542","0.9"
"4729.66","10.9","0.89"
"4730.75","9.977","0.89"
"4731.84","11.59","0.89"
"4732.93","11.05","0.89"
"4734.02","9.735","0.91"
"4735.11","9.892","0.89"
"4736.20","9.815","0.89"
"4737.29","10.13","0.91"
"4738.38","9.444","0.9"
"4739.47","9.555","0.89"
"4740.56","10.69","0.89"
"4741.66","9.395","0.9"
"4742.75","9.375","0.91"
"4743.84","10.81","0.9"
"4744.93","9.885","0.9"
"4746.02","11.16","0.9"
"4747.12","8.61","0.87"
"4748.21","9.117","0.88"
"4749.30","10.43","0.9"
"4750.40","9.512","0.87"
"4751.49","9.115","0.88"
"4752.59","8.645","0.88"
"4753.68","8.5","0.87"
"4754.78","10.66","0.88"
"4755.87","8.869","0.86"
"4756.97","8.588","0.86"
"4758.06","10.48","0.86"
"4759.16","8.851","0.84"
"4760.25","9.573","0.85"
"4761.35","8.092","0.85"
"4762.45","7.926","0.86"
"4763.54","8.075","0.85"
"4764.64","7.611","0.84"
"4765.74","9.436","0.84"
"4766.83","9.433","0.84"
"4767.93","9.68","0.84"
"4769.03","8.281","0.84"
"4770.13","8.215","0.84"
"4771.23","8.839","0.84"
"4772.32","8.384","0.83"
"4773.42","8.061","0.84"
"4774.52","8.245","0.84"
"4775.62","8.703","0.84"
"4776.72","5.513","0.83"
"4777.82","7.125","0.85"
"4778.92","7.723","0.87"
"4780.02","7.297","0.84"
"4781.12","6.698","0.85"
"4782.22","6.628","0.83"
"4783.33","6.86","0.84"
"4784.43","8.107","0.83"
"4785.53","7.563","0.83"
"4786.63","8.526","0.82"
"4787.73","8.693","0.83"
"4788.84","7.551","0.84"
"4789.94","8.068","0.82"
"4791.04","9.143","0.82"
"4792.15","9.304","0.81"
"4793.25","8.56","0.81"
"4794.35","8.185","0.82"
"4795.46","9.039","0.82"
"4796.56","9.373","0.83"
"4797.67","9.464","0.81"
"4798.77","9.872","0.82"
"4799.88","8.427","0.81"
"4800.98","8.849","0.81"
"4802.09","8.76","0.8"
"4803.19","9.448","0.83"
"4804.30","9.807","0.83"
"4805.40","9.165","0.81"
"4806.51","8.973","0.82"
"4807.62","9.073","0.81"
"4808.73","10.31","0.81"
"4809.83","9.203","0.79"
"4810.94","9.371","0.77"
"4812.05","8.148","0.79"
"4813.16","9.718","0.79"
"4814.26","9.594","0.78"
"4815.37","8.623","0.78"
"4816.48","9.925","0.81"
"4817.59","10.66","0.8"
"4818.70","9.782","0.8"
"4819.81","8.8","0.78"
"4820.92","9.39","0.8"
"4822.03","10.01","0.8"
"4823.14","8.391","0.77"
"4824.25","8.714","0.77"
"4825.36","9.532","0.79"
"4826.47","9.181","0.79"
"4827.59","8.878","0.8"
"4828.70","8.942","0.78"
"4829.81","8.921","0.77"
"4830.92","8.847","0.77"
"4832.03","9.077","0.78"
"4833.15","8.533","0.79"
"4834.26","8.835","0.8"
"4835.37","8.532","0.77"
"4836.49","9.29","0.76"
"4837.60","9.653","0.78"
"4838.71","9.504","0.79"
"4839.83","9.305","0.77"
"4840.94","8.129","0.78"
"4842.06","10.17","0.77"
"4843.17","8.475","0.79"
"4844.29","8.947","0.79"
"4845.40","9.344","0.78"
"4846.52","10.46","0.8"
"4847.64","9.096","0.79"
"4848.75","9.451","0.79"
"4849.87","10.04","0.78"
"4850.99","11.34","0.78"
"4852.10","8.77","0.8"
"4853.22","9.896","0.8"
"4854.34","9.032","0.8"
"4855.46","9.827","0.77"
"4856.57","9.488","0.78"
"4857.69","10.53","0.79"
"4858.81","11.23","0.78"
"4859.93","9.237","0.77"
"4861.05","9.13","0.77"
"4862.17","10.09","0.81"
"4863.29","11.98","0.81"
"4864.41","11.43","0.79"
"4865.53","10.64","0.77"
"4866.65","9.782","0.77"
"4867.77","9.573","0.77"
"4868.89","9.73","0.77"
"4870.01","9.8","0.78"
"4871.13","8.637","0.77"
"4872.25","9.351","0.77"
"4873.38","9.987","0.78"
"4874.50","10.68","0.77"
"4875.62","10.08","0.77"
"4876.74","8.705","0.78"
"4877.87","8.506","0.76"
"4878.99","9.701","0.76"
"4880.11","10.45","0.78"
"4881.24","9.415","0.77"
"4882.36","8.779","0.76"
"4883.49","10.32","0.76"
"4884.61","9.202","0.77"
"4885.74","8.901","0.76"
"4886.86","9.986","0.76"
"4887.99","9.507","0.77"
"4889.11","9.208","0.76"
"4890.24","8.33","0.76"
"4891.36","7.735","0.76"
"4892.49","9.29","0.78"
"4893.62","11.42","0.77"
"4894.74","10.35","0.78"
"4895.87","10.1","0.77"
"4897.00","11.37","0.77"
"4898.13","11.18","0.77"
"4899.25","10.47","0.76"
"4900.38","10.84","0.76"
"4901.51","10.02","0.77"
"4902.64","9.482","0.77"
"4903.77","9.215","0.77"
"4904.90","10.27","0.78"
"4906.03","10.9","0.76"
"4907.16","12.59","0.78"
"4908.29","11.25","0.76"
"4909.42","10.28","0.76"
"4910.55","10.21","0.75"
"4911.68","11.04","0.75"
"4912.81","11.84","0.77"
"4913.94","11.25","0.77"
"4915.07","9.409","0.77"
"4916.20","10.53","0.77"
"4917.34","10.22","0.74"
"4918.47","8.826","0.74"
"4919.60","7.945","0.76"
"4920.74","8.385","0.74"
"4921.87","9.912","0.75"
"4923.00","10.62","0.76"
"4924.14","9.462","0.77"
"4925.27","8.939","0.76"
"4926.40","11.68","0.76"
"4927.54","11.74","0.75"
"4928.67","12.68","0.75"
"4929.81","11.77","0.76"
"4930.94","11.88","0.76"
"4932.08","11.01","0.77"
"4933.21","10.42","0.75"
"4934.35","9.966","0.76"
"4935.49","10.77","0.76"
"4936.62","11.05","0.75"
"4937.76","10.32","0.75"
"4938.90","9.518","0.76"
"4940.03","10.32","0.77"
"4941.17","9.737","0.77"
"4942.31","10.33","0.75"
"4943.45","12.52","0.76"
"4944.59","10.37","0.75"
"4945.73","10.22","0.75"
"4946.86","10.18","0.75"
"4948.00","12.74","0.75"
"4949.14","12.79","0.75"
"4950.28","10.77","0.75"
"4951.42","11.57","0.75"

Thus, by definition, 3.3 AA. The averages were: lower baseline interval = 10.3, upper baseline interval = 10.1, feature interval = 9.29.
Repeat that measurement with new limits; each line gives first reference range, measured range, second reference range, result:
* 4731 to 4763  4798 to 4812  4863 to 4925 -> 0.77 AA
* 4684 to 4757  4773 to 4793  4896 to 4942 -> 4.75 AA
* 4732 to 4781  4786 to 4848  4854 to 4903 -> 2.21 AA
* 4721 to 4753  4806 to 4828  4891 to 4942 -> 1.72 AA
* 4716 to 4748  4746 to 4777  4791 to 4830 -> 2.82 AA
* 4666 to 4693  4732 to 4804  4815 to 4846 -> 5.95 AA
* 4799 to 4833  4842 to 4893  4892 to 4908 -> 1.89 AA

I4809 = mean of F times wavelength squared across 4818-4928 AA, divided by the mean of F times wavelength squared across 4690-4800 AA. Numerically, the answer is 1.1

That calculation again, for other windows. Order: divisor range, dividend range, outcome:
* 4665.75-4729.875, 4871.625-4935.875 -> 1.08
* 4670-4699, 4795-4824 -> 0.91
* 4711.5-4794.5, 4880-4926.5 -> 1.17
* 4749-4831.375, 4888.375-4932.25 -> 1.24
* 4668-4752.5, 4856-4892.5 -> 1.02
